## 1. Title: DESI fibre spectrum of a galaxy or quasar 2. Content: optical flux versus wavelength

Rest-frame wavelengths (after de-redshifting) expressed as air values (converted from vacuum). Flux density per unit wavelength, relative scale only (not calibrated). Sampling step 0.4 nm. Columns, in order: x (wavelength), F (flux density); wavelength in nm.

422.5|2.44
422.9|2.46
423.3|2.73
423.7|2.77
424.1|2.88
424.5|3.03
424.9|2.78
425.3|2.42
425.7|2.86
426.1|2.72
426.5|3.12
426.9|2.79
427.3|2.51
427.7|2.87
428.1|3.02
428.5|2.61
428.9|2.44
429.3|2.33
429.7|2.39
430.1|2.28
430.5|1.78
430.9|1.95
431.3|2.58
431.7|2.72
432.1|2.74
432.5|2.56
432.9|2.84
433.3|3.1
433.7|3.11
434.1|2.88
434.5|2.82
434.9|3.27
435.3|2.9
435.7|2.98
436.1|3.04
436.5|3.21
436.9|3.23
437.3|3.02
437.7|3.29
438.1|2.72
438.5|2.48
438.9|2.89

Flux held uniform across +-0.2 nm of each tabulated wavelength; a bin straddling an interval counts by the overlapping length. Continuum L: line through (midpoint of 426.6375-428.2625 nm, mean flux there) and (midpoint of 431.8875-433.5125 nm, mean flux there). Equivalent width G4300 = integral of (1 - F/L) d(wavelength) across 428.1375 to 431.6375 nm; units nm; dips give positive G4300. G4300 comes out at 0.58 nm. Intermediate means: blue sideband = 2.8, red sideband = 2.81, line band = 2.35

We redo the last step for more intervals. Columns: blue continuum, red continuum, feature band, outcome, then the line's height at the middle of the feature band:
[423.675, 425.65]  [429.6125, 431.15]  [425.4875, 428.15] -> -0.33 nm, 2.52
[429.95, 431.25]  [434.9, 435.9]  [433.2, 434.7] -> -0.14 nm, 2.72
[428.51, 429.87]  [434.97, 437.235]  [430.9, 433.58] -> 0.01 nm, 2.71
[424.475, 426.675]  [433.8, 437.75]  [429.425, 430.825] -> 0.37 nm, 2.92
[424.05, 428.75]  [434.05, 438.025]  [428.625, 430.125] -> 0.26 nm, 2.88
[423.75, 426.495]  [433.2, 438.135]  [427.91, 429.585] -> 0.18 nm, 2.89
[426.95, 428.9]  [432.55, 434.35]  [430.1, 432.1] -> 0.38 nm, 2.85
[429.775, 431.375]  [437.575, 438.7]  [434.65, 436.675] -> -0.39 nm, 2.58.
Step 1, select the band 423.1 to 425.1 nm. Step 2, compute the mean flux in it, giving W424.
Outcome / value 2.84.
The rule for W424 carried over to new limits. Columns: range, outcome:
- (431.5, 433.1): 2.72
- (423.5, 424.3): 2.83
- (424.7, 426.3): 2.69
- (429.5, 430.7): 2.15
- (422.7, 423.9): 2.65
